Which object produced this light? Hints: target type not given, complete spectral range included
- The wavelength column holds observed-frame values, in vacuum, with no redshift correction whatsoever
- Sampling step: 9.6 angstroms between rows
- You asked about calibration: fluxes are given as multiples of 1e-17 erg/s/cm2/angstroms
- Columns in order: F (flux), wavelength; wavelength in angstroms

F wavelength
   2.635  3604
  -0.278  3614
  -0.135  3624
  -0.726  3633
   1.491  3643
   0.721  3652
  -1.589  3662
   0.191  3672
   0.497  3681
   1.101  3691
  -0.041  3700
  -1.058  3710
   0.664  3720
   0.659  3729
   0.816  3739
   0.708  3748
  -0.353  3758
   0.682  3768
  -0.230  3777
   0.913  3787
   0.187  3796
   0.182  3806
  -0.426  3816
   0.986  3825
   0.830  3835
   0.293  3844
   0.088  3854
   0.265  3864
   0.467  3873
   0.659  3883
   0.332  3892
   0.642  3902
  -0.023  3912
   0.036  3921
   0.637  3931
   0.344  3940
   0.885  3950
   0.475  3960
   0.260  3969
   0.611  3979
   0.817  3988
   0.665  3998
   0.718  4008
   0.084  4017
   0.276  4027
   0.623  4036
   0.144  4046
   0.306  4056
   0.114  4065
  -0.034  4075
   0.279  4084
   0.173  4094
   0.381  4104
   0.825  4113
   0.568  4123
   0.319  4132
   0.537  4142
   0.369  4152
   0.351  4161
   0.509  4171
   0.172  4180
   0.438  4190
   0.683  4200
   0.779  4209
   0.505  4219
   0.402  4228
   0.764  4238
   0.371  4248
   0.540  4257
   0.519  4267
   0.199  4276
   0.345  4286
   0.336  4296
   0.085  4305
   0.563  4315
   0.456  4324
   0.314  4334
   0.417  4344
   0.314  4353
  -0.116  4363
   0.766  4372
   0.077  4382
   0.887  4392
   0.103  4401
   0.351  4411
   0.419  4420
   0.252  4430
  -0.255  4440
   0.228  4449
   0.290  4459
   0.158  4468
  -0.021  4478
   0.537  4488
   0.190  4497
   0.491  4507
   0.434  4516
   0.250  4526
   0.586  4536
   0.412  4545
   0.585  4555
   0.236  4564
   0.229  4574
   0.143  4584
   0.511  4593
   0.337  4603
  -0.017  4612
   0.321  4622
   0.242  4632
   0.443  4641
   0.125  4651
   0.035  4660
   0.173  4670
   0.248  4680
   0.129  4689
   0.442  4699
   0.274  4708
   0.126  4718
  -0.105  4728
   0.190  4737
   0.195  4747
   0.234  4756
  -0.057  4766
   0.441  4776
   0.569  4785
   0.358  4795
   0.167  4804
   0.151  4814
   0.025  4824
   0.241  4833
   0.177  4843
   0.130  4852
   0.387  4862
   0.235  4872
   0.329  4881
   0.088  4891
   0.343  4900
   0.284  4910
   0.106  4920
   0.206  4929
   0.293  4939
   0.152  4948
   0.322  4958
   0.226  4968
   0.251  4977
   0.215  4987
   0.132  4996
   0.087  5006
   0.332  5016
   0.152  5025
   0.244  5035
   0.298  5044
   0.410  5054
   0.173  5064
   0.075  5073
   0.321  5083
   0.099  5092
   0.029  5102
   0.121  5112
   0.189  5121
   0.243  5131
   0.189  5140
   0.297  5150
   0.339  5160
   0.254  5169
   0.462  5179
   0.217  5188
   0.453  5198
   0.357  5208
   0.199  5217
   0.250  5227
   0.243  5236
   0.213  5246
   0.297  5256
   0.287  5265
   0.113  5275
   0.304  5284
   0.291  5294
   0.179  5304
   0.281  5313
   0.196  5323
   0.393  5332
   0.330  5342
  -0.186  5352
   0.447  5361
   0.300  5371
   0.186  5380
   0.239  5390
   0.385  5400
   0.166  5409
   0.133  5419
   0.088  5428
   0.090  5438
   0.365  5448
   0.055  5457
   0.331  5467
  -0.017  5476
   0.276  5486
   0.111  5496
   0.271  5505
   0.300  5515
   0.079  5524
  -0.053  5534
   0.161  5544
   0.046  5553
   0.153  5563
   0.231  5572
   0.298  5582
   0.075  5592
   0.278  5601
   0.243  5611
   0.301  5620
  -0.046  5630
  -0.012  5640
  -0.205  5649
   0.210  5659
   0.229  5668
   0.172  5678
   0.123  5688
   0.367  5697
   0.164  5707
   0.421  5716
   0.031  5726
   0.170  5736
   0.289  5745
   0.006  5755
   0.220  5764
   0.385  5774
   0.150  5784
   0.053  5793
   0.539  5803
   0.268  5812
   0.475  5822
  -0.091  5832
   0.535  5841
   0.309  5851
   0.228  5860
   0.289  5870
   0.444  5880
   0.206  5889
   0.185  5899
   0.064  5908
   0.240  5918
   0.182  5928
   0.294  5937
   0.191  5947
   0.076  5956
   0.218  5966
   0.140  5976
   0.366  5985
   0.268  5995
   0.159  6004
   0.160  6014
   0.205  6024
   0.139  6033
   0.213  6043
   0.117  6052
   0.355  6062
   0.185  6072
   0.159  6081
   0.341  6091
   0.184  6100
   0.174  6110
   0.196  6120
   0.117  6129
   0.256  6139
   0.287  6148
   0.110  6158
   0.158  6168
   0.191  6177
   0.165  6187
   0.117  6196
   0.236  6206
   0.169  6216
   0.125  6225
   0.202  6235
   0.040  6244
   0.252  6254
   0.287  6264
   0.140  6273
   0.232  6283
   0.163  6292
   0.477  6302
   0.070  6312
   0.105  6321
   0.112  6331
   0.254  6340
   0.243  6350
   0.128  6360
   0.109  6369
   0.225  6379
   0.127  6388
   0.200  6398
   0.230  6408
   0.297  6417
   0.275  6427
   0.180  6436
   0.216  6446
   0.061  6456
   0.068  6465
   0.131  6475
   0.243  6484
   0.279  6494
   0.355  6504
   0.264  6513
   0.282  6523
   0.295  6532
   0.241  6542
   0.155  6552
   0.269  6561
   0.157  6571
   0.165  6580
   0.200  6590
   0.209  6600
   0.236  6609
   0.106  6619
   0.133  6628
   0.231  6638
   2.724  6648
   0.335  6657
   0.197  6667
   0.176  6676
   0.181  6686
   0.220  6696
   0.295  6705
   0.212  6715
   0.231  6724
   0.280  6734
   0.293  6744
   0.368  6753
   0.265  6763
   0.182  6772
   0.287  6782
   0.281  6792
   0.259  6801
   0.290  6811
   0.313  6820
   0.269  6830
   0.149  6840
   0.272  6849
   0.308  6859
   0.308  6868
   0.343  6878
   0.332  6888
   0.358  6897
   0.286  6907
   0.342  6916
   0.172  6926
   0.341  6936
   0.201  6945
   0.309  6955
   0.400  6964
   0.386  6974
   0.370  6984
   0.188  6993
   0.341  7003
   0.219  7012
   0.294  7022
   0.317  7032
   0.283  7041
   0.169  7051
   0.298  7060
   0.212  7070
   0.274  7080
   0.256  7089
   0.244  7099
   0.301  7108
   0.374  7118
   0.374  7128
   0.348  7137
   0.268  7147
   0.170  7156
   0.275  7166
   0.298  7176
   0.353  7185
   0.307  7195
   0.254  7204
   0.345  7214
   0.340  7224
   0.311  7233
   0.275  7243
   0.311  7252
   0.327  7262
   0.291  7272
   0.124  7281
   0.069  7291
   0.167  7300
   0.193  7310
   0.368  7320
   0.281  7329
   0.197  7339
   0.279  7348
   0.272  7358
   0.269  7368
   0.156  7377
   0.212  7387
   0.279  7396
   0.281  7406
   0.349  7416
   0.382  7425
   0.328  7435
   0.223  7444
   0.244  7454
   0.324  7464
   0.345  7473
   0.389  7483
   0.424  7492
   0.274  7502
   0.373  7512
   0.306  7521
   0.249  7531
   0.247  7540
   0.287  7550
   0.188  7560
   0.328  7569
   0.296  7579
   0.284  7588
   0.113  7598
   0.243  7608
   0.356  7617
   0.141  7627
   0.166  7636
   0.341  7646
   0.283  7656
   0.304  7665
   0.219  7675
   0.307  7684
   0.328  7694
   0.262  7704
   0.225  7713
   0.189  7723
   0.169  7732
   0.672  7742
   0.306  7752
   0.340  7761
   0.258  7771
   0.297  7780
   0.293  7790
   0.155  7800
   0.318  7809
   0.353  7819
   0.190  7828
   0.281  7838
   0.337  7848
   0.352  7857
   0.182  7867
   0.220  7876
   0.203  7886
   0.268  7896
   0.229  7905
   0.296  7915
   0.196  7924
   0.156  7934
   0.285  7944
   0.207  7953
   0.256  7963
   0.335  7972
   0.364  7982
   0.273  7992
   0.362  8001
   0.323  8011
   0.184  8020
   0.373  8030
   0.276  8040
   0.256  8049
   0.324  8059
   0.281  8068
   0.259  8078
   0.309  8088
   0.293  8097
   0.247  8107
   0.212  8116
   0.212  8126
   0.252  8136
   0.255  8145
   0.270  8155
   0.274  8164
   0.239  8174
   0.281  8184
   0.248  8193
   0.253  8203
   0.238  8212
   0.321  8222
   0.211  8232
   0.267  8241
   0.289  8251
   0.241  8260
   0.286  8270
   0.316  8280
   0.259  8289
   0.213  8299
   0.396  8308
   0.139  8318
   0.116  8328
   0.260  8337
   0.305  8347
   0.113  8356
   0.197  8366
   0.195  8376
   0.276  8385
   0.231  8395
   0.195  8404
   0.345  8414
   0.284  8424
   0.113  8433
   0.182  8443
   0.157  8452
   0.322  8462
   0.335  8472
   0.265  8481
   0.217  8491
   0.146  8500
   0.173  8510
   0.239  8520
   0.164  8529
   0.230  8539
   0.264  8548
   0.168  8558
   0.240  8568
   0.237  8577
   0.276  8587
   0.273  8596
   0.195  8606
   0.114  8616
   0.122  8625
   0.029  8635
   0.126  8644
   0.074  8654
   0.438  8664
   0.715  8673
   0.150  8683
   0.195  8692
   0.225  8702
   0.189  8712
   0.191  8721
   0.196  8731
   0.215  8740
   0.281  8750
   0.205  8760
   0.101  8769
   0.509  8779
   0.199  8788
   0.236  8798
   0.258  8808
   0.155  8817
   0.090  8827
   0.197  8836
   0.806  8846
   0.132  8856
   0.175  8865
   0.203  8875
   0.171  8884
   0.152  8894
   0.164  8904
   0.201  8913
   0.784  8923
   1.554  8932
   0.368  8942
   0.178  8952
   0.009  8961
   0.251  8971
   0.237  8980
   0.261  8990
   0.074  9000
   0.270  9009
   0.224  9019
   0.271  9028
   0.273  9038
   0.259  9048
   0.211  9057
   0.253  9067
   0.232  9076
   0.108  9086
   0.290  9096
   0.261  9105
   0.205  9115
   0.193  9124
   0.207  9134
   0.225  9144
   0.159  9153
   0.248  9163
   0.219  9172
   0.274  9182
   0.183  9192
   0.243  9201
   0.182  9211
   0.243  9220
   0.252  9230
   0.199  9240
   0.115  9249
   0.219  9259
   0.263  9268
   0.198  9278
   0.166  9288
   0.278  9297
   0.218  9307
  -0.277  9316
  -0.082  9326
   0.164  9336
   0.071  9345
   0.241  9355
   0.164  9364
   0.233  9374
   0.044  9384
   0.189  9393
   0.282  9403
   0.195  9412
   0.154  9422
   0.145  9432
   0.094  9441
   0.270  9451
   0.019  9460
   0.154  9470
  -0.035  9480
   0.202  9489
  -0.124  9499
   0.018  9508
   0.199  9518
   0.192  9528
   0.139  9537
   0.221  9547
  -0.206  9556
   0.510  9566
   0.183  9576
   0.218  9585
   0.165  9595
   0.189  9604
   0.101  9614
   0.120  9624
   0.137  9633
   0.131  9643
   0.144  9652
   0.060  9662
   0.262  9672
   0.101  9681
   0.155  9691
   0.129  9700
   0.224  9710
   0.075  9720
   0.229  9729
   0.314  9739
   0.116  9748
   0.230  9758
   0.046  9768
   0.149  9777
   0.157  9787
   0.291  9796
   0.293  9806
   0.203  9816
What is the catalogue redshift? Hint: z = 0.783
